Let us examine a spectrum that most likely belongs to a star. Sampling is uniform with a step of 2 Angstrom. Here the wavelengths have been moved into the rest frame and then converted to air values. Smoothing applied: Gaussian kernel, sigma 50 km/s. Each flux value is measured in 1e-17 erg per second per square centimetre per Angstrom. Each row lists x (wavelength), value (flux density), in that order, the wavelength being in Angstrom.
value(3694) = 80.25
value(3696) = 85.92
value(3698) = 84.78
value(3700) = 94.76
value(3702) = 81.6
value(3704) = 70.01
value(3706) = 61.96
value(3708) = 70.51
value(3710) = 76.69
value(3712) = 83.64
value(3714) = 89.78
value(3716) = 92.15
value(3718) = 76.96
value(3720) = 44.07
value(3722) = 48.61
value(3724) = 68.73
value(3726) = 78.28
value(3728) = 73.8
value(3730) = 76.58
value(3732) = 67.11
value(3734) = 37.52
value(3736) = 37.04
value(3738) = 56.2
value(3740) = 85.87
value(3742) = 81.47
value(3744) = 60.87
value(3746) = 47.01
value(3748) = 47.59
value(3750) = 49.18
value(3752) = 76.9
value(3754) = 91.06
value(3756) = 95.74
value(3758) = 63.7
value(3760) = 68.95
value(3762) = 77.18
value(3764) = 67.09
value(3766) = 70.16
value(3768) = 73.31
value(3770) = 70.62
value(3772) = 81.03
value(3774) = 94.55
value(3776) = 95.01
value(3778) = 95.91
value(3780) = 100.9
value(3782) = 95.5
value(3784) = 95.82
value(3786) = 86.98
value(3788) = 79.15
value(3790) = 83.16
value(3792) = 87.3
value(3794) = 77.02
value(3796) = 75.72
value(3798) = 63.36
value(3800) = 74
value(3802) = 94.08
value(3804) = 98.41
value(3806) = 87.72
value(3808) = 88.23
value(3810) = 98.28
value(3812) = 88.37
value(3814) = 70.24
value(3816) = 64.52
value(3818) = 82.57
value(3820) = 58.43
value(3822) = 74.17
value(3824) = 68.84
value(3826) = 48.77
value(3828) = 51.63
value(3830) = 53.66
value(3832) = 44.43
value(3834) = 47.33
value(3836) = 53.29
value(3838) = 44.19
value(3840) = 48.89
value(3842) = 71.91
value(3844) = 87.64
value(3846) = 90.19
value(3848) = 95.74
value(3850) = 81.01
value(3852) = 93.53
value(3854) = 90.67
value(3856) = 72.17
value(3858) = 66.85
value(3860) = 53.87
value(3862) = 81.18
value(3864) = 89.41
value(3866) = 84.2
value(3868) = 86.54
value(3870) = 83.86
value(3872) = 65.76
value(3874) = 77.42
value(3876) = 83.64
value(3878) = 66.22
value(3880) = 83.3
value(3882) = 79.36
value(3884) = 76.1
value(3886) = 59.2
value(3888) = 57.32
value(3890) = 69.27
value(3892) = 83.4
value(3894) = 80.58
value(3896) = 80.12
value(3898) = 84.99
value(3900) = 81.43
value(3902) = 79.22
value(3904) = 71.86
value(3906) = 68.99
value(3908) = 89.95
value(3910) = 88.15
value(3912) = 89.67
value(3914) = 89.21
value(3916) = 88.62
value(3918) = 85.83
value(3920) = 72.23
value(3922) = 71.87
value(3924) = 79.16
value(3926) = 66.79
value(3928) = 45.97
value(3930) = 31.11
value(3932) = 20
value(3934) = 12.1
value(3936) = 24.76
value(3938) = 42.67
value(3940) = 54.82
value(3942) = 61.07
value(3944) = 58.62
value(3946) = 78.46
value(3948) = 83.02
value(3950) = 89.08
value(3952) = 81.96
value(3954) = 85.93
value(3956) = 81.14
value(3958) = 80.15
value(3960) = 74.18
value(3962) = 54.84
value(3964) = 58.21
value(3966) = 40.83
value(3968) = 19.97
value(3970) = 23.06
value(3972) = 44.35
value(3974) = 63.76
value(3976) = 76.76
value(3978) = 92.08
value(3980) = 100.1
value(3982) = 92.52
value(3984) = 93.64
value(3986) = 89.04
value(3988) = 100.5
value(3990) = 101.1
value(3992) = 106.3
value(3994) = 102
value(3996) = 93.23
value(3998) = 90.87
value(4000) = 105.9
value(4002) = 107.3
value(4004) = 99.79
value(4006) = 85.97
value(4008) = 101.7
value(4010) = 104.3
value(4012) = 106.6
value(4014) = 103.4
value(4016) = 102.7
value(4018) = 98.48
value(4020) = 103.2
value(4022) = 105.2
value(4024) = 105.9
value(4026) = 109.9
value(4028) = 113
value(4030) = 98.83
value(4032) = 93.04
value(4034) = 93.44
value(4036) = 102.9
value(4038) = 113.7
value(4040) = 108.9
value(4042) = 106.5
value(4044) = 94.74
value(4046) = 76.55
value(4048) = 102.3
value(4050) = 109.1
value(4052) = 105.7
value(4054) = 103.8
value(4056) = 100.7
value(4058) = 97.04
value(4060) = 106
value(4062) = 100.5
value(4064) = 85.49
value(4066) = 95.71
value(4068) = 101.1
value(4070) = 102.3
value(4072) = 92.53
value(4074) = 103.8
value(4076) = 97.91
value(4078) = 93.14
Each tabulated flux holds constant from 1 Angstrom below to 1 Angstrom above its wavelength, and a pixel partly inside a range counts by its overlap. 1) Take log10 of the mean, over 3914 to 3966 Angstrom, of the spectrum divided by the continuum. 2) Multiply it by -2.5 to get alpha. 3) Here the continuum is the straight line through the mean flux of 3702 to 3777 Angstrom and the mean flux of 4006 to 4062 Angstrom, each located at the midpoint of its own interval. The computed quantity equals 0.41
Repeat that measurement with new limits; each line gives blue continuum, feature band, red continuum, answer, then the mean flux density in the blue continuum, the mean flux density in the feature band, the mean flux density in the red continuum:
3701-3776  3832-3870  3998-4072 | 0.12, 70.4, 73.8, 101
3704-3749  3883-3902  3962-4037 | 0.08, 66.6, 74.9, 89.5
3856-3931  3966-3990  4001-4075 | 0.25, 75.4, 72.2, 101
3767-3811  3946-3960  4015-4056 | 0.17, 86.2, 82.5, 102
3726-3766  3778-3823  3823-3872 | -0.21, 66.8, 83.2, 70.3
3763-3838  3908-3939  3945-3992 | 0.22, 76.3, 61.5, 74.8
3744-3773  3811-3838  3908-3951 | 0.10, 69.7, 61.4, 64.1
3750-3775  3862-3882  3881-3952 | -0.13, 76.4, 80.1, 68.6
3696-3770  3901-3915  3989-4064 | 0.08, 70.4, 82.4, 101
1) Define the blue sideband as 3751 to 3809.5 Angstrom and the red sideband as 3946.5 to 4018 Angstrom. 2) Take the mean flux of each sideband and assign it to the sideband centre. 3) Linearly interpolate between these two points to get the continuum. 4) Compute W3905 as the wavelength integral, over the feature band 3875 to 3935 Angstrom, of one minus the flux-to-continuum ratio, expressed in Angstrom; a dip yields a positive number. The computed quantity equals 9.0 Angstrom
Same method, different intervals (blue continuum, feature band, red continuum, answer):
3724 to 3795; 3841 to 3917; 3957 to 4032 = 1.8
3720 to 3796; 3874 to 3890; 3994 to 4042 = 2.7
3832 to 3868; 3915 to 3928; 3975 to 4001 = 1.5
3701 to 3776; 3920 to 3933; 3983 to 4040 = 5.3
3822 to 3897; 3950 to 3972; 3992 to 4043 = 7.3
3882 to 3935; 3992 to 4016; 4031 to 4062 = -2.4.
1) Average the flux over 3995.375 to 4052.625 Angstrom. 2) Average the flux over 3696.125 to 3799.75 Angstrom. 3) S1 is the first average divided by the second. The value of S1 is 1.36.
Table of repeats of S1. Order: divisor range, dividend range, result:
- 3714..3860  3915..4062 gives 1.14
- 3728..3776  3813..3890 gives 1.02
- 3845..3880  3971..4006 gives 1.14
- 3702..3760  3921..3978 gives 0.85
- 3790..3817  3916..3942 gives 0.64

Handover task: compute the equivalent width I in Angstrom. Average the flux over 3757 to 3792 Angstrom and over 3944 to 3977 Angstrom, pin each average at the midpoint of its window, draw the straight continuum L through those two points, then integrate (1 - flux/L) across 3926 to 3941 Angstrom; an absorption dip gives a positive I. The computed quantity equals 7.1 Angstrom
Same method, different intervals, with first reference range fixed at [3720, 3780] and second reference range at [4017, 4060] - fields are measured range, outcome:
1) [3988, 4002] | -0.45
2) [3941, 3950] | 1.91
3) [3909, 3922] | 0.59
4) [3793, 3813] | -2.18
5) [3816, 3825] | 0.90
